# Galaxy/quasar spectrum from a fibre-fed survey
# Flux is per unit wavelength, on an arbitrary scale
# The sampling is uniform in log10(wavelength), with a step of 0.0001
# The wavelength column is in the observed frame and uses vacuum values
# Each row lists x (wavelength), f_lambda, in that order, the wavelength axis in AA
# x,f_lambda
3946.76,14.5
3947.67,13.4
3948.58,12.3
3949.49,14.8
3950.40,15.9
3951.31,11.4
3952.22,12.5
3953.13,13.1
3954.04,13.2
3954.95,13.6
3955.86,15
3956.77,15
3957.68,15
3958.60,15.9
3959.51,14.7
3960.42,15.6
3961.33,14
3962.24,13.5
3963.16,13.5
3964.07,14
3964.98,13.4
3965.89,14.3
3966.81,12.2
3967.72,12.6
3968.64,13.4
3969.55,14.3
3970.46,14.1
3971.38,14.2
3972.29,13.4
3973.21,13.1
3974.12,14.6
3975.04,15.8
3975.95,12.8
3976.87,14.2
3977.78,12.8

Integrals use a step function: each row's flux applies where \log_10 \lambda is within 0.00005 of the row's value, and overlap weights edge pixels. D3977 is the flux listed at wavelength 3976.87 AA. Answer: 14.2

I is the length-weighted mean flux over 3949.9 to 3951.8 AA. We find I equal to 13.6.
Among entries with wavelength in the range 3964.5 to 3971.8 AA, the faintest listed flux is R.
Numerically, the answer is 12.2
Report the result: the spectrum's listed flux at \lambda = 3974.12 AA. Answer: 14.6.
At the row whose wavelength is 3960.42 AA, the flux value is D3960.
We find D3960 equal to 15.6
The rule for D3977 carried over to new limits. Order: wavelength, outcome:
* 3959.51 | 14.7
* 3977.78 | 12.8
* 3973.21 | 13.1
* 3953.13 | 13.1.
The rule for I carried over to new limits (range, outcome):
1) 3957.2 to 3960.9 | 15.3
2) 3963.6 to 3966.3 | 13.9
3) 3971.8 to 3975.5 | 14.2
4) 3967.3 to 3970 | 13.4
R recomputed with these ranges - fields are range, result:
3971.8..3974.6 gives 13.1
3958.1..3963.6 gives 13.5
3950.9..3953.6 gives 11.4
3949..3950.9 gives 14.8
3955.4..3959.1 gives 15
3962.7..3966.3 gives 13.4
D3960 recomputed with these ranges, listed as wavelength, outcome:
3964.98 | 13.4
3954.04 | 13.2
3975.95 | 12.8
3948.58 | 12.3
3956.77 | 15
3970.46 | 14.1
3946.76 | 14.5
